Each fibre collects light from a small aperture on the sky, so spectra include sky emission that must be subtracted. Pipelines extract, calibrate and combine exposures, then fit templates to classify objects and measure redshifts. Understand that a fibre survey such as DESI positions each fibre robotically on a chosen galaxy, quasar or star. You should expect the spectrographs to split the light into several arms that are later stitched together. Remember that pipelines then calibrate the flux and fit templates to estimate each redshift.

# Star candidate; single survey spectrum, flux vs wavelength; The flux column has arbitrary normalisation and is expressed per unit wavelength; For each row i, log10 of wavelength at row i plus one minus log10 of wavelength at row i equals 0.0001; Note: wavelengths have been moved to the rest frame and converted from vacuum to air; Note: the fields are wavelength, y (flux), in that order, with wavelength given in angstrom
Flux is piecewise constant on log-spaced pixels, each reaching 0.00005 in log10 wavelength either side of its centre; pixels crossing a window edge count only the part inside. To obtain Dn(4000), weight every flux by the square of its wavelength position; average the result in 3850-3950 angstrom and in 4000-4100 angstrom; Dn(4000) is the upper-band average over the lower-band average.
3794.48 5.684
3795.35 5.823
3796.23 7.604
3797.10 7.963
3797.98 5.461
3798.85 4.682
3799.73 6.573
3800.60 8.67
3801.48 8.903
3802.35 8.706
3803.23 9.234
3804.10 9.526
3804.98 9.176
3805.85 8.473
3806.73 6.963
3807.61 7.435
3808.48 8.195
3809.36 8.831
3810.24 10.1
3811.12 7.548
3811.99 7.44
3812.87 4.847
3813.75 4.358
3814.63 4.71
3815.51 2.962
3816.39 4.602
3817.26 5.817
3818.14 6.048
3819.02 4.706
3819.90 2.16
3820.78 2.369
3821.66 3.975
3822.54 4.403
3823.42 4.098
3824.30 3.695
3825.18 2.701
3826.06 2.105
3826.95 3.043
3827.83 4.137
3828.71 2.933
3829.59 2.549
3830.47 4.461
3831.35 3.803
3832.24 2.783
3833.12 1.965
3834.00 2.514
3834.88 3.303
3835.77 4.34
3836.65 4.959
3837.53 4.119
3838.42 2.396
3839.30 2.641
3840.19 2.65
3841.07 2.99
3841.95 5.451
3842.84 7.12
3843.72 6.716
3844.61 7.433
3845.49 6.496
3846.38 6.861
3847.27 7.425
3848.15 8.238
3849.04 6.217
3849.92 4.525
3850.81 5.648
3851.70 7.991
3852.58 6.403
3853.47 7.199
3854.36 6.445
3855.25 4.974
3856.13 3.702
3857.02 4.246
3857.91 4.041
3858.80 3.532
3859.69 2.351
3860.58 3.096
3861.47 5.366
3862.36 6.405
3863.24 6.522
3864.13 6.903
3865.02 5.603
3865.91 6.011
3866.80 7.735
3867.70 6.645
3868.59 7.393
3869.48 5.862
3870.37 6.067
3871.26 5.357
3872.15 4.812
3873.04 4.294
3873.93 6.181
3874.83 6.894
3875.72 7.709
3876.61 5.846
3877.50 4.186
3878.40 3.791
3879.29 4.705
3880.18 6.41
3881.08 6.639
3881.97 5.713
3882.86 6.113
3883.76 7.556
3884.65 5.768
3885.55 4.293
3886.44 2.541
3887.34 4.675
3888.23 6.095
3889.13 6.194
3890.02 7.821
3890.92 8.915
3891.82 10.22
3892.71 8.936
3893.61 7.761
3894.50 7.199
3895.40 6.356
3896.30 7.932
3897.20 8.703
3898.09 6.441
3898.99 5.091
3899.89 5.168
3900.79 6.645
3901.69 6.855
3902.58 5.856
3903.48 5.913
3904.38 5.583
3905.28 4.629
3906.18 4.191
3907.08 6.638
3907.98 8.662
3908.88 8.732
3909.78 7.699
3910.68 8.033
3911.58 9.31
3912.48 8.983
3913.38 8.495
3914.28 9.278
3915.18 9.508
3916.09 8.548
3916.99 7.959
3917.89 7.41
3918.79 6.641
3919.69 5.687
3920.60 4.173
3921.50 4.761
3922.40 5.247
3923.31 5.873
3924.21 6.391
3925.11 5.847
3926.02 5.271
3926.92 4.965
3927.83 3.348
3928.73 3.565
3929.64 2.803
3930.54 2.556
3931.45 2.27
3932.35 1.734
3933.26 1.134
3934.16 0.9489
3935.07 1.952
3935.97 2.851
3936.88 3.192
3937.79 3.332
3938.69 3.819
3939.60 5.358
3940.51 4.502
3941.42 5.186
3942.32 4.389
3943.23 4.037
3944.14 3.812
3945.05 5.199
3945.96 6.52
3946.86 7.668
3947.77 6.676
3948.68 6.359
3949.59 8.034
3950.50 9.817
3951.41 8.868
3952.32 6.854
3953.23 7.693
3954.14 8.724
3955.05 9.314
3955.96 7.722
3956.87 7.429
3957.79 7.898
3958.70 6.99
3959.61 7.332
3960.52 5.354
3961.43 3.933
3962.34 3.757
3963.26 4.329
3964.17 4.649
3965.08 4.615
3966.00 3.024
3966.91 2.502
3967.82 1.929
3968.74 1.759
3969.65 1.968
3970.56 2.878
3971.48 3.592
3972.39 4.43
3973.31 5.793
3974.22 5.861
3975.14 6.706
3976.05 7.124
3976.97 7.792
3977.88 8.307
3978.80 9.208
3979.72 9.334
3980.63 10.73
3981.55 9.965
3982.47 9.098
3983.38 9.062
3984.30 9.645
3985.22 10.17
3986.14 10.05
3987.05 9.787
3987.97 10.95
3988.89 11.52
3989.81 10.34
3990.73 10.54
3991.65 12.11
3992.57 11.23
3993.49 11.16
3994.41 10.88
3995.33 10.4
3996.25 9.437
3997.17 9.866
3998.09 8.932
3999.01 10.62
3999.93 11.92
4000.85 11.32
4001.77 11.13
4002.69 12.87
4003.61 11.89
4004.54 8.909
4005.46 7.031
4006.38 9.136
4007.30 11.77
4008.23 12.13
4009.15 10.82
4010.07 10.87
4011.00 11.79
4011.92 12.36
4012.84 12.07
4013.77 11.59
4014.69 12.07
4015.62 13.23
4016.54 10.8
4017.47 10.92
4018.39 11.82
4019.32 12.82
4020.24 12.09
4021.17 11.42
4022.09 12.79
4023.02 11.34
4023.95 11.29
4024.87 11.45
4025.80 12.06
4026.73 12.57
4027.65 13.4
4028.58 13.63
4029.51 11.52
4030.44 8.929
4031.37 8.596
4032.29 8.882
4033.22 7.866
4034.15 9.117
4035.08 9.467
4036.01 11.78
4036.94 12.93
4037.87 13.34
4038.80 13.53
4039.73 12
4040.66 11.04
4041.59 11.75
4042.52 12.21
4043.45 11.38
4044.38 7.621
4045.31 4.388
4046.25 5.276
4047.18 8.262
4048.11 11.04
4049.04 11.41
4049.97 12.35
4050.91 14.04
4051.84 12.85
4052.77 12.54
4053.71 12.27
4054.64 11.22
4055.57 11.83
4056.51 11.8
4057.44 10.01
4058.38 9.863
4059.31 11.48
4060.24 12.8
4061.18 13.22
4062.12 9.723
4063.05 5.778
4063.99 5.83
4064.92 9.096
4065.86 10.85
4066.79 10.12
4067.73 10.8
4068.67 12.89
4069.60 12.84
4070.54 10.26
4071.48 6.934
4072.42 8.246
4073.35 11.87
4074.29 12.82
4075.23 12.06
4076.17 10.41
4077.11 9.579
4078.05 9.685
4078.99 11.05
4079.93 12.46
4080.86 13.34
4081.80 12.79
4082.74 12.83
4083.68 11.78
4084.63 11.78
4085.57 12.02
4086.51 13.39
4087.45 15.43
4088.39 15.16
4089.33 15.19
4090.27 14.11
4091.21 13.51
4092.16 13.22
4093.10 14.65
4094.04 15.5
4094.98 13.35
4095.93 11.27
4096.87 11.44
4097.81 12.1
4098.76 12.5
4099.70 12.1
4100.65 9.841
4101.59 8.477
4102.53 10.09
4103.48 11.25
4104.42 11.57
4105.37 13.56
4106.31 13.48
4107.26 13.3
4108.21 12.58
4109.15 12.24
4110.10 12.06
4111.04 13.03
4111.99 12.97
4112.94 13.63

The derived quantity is 2.1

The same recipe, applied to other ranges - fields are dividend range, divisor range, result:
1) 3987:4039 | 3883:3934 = 1.90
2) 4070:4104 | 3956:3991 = 1.85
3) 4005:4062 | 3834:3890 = 2.22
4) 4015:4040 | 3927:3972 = 2.49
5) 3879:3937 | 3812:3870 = 1.29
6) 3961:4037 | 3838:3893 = 1.74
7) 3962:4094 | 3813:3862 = 2.54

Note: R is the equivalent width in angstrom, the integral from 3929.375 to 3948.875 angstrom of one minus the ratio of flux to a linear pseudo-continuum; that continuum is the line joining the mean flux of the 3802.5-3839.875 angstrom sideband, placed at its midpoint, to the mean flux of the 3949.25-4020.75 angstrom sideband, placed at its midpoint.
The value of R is 9.7 angstrom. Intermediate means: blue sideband 4.93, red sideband 8.77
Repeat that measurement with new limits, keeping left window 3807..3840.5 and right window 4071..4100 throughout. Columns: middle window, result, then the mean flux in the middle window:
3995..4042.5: -4.2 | 11.2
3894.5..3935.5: 6.9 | 5.87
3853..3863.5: 1.2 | 4.8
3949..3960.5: 0.6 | 7.93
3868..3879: 0.3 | 5.7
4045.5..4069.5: 1.7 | 10.7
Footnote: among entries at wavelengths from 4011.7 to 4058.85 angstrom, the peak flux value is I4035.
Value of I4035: 14.04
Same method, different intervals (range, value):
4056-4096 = 15.5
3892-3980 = 9.817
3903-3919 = 9.508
